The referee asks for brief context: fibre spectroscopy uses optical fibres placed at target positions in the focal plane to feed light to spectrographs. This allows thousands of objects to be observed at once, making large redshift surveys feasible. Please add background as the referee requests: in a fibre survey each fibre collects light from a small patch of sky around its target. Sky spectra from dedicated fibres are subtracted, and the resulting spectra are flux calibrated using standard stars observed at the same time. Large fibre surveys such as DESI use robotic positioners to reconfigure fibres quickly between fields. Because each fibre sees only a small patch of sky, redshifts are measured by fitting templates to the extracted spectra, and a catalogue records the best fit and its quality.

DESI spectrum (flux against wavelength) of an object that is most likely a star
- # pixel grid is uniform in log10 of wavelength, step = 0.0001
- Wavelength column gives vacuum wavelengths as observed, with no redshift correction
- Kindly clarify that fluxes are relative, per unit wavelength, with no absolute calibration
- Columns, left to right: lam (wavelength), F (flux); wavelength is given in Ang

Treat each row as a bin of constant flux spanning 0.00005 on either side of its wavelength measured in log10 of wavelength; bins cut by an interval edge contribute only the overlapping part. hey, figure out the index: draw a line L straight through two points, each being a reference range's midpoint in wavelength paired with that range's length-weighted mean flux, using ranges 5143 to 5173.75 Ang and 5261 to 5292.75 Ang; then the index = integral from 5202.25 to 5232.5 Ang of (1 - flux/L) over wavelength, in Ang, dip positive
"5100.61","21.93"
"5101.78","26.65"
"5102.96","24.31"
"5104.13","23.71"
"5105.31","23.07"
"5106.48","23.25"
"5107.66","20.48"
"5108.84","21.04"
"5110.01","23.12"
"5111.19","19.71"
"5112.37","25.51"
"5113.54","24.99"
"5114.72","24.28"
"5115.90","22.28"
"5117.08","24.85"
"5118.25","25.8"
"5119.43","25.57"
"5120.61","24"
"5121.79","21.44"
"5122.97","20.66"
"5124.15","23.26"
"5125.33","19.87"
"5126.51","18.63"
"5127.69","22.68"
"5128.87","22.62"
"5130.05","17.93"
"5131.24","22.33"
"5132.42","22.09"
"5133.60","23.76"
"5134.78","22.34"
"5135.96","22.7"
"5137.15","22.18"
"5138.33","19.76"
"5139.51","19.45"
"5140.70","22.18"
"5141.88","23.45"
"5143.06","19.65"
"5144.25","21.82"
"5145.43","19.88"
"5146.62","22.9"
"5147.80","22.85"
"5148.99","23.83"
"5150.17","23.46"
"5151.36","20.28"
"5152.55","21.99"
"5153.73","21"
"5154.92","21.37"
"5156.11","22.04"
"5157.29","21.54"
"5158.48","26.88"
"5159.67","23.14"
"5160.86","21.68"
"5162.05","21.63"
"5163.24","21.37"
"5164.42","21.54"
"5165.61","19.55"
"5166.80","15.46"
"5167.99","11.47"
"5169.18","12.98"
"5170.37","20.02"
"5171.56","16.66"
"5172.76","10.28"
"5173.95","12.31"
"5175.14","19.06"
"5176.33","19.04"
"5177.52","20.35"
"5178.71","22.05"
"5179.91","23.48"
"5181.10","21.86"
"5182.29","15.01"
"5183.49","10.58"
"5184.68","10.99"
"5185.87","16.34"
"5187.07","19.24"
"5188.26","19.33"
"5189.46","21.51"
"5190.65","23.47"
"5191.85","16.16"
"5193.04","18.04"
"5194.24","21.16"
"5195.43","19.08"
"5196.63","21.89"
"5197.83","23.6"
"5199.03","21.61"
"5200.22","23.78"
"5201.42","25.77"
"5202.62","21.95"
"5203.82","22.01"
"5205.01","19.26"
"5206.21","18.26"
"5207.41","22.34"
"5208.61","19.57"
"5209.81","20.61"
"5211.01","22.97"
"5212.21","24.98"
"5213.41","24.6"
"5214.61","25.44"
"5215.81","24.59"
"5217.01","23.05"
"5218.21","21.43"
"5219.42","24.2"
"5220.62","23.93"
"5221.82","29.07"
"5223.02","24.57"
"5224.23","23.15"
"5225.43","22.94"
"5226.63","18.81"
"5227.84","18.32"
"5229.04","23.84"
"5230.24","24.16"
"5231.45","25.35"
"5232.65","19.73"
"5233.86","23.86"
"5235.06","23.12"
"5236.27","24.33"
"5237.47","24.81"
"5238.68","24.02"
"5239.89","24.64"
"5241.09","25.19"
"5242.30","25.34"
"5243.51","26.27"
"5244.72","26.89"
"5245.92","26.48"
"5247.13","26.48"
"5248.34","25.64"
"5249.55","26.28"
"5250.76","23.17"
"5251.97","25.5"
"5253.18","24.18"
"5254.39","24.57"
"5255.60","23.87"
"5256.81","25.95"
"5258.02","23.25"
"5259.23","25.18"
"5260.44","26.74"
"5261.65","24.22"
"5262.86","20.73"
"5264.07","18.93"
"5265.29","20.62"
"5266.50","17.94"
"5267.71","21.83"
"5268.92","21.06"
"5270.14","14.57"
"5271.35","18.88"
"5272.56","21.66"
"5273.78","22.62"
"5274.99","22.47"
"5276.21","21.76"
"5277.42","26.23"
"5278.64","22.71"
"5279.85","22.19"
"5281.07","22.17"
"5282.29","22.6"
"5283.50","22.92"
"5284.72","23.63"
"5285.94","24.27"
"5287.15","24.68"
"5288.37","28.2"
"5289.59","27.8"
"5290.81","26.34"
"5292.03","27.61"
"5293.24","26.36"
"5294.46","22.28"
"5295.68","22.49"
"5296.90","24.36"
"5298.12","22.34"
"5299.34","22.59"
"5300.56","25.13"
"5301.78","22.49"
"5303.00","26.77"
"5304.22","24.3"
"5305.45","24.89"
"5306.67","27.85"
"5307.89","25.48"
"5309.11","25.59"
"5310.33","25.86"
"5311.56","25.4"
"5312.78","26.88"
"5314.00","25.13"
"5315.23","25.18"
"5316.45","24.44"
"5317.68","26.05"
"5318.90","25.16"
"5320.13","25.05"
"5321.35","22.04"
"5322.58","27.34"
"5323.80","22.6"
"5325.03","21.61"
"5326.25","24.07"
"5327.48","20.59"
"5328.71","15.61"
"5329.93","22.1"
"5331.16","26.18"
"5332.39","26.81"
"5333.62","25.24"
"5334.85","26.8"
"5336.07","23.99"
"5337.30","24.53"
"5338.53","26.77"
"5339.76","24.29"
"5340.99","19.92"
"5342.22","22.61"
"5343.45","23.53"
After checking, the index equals -1.9 Ang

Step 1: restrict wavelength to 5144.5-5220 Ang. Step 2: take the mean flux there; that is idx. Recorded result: 20.4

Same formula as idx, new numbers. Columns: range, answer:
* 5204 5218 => 22.3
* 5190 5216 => 21.8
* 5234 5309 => 23.9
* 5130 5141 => 21.6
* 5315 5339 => 24.1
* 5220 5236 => 23.2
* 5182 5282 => 22.4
